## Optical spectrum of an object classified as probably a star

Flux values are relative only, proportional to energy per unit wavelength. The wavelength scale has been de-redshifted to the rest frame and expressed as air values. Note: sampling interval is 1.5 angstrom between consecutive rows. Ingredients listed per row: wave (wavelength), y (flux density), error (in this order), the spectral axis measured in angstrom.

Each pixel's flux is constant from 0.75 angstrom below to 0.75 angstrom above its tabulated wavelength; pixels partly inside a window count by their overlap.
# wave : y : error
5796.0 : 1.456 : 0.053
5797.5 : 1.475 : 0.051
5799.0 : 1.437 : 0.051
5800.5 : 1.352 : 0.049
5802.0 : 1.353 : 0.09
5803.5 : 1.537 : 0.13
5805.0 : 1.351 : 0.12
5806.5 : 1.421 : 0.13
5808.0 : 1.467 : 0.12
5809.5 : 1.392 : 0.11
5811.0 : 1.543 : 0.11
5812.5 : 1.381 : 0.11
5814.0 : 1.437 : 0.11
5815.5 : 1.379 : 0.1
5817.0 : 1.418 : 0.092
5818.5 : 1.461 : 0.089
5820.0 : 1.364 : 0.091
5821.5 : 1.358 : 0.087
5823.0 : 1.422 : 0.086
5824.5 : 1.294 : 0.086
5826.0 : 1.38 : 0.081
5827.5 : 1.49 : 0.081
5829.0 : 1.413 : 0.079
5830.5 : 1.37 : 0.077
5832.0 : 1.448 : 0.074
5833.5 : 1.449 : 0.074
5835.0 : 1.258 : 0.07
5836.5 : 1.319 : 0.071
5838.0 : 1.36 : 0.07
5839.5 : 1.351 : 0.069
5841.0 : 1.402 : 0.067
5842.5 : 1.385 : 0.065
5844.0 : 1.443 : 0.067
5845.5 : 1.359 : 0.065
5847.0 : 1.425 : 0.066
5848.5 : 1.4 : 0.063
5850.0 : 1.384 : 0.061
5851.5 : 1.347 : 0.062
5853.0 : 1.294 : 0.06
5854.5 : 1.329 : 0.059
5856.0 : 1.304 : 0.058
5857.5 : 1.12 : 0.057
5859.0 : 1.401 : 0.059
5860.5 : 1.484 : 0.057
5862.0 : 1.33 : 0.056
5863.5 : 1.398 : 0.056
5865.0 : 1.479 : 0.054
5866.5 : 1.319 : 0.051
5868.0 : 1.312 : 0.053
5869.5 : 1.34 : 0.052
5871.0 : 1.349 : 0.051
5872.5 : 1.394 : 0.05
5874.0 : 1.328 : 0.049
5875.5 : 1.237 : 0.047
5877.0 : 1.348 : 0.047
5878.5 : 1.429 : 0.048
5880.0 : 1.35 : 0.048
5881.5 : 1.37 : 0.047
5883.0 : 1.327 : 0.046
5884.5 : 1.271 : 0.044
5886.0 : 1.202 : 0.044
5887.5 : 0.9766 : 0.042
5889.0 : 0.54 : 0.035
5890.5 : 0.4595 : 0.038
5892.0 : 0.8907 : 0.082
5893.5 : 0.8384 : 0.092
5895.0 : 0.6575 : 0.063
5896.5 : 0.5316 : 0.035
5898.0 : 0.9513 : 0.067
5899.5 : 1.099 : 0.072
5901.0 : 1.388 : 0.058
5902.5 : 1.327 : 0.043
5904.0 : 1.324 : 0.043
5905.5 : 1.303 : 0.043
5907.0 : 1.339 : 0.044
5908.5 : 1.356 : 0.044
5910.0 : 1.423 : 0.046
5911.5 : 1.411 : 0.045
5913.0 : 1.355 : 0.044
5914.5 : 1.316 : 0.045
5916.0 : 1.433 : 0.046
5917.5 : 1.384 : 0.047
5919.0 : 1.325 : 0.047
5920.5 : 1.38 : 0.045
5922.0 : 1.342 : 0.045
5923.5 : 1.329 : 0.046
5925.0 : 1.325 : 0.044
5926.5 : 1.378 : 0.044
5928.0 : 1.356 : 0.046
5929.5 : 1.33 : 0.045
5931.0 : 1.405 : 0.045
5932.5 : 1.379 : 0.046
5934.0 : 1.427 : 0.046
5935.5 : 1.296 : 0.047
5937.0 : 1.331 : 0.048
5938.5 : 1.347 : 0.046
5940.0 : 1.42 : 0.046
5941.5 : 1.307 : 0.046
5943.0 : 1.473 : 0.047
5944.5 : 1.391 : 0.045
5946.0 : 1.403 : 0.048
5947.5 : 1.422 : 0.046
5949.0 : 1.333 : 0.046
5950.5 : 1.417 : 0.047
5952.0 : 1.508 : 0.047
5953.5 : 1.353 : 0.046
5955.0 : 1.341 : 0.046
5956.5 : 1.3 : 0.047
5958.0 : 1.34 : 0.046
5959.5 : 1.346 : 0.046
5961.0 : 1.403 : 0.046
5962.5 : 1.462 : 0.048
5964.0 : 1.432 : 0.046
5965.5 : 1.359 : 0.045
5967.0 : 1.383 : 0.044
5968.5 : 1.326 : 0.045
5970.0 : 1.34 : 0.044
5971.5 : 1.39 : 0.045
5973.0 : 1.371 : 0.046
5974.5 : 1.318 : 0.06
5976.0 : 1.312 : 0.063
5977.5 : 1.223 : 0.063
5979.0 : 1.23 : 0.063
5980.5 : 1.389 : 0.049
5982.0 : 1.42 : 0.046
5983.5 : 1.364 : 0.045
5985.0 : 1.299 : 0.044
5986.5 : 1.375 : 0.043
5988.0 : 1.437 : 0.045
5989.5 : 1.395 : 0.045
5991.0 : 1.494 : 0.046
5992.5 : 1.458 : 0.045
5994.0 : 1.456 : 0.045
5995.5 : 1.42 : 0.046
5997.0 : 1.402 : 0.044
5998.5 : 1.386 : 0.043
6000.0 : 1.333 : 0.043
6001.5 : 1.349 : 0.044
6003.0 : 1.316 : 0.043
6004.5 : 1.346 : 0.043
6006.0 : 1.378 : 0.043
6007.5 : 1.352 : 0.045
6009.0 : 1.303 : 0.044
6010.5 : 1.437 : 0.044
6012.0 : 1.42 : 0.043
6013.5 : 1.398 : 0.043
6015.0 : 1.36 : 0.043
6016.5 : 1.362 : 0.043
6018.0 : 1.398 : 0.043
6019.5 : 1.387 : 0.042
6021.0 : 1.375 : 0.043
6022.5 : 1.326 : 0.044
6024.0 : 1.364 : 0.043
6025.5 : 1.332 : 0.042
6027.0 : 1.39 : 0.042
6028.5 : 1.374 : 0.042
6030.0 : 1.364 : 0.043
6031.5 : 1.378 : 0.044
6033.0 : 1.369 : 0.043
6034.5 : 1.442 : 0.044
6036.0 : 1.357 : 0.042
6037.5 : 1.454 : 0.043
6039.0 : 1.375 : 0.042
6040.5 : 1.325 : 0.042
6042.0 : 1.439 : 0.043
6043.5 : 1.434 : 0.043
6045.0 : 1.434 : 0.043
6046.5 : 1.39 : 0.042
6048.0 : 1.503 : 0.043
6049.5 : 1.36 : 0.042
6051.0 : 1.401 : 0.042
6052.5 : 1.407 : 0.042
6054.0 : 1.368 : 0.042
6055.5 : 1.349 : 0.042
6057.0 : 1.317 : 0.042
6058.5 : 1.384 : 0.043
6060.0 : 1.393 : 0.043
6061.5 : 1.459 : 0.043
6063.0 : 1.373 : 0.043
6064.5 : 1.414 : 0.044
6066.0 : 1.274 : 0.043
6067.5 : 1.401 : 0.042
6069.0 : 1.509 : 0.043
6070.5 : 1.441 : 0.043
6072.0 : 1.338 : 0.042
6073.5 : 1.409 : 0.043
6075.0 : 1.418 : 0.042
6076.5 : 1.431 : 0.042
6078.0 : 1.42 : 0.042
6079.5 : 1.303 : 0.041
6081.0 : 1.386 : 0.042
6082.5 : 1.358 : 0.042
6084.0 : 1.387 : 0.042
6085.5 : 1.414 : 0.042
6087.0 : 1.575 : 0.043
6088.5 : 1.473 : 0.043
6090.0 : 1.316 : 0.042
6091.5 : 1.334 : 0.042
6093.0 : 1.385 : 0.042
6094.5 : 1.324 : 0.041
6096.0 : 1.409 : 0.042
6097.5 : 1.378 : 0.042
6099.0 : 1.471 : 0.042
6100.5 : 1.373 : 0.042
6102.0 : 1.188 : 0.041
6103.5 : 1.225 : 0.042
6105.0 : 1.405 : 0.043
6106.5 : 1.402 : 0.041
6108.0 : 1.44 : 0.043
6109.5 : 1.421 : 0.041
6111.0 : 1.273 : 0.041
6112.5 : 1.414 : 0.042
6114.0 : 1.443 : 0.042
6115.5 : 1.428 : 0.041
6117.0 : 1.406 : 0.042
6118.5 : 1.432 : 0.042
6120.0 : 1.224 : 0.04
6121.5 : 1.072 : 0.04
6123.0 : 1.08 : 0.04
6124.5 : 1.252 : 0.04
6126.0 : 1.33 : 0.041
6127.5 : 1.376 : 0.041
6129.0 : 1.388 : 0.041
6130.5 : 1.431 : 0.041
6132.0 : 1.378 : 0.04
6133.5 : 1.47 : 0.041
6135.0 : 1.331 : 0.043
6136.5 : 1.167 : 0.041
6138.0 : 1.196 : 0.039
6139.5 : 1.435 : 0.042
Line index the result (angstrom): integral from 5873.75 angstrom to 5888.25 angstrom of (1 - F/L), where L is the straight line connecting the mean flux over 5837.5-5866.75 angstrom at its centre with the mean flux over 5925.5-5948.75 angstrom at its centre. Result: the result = 0.9 angstrom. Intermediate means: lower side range 1.37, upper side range 1.38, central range 1.28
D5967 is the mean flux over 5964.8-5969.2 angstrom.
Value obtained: 1.36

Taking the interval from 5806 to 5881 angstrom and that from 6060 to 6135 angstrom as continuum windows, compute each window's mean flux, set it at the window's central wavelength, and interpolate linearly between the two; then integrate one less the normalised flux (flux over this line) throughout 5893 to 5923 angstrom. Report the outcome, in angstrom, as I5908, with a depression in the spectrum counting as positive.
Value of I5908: 3.2 angstrom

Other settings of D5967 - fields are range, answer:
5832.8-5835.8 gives 1.35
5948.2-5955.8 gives 1.39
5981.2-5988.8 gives 1.38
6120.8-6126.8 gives 1.19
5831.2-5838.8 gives 1.37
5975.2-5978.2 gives 1.27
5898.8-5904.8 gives 1.29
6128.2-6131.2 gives 1.41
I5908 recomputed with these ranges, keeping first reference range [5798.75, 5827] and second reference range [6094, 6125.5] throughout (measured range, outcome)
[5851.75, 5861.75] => 0.53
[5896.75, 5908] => 1.37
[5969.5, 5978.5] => 0.31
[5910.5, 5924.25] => 0.18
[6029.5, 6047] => -0.57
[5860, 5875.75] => 0.36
